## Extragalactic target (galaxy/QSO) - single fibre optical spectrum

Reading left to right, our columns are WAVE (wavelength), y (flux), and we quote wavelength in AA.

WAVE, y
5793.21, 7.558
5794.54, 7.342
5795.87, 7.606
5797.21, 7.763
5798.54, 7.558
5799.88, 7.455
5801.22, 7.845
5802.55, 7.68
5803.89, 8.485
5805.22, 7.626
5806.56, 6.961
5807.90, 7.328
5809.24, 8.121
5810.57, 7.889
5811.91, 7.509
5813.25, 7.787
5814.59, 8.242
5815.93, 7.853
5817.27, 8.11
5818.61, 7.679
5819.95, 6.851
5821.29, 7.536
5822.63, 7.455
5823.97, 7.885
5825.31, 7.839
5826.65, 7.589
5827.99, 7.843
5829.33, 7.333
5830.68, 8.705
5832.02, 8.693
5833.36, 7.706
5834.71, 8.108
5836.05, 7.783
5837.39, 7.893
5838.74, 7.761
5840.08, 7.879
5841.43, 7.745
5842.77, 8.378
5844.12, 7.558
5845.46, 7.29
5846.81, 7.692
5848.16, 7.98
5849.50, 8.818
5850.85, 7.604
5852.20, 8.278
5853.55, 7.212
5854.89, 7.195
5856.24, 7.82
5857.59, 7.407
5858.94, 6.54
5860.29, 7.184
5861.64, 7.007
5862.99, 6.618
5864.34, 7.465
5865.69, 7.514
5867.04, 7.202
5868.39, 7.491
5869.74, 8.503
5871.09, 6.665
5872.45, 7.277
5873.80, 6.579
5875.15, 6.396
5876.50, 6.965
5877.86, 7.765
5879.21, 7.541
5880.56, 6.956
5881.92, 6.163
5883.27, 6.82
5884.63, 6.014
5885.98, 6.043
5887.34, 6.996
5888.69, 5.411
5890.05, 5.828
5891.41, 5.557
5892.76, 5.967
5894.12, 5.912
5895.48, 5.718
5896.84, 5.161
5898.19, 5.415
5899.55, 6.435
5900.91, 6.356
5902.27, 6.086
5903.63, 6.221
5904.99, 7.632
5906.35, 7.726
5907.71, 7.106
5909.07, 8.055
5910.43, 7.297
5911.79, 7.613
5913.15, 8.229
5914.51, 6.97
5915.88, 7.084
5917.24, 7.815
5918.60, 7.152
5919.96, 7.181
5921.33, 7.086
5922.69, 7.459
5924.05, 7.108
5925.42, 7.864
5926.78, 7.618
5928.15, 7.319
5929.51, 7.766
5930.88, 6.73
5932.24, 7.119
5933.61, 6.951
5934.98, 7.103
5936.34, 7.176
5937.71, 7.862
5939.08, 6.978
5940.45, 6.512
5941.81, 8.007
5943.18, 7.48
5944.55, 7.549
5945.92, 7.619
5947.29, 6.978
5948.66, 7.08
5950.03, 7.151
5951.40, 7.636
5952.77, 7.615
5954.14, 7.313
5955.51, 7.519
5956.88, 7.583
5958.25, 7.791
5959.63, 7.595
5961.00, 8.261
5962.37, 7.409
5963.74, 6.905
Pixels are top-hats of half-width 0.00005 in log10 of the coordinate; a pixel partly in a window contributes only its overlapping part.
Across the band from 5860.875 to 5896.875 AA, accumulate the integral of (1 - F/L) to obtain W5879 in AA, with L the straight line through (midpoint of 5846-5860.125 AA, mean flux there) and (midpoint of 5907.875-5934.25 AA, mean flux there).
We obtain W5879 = 4.13 AA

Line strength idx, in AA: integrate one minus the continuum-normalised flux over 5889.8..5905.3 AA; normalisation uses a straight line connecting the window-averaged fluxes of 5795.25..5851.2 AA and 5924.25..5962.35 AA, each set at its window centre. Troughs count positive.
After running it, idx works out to 3.21 AA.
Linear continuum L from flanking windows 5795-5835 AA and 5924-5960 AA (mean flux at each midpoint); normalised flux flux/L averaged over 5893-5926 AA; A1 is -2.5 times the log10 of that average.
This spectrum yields 0.08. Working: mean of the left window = 7.76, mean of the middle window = 6.93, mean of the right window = 7.37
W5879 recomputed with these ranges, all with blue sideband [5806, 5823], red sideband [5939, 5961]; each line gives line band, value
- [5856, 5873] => 0.7 AA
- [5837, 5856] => -0.5 AA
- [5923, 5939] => 0.3 AA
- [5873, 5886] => 1.3 AA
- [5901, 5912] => 0.5 AA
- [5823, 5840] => -0.7 AA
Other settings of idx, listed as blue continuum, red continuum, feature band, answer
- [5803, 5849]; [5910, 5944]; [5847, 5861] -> 0.1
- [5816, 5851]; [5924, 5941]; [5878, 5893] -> 2.3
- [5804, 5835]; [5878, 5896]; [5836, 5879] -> -3.4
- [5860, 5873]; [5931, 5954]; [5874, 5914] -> 3.8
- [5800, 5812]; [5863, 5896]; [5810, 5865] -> -3.2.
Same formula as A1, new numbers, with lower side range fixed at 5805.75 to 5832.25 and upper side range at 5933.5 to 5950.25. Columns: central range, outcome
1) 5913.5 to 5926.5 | 0.00 mag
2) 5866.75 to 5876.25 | 0.06 mag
